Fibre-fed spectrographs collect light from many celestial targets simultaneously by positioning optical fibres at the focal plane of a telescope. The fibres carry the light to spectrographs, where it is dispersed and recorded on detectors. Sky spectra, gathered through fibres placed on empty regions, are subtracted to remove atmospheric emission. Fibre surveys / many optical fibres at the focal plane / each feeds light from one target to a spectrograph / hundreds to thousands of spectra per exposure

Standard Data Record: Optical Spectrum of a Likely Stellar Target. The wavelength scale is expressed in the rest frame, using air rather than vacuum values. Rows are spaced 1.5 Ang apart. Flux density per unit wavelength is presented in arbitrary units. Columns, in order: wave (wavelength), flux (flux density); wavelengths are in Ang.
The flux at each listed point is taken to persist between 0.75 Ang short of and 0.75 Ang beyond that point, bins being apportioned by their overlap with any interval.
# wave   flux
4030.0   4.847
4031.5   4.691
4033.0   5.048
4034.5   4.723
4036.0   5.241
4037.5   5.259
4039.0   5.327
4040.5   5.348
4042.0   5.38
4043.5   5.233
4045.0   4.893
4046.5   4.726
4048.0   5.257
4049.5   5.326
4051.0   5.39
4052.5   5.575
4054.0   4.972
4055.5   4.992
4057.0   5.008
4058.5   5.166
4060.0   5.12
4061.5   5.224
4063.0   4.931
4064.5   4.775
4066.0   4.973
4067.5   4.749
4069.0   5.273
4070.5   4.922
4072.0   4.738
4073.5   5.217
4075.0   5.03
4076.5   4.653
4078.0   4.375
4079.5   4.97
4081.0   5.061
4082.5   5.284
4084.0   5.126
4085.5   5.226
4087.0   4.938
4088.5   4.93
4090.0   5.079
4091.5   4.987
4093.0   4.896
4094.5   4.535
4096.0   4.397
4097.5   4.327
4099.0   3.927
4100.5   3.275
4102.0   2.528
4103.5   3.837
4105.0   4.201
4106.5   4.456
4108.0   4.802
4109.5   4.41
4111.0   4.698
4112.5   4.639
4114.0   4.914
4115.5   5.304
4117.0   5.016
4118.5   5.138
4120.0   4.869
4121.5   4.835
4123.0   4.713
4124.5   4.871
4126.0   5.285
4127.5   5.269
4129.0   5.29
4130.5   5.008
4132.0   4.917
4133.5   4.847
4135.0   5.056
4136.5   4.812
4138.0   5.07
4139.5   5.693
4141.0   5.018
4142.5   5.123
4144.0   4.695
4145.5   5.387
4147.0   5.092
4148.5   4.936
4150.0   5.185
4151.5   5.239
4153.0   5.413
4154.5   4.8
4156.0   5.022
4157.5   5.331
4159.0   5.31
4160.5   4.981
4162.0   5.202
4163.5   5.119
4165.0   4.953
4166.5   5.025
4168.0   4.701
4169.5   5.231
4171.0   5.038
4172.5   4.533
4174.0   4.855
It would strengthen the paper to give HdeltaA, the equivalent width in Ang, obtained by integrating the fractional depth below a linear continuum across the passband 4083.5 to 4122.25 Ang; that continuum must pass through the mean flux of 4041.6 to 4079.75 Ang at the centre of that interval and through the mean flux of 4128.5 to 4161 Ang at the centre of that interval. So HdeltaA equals 3.7 Ang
